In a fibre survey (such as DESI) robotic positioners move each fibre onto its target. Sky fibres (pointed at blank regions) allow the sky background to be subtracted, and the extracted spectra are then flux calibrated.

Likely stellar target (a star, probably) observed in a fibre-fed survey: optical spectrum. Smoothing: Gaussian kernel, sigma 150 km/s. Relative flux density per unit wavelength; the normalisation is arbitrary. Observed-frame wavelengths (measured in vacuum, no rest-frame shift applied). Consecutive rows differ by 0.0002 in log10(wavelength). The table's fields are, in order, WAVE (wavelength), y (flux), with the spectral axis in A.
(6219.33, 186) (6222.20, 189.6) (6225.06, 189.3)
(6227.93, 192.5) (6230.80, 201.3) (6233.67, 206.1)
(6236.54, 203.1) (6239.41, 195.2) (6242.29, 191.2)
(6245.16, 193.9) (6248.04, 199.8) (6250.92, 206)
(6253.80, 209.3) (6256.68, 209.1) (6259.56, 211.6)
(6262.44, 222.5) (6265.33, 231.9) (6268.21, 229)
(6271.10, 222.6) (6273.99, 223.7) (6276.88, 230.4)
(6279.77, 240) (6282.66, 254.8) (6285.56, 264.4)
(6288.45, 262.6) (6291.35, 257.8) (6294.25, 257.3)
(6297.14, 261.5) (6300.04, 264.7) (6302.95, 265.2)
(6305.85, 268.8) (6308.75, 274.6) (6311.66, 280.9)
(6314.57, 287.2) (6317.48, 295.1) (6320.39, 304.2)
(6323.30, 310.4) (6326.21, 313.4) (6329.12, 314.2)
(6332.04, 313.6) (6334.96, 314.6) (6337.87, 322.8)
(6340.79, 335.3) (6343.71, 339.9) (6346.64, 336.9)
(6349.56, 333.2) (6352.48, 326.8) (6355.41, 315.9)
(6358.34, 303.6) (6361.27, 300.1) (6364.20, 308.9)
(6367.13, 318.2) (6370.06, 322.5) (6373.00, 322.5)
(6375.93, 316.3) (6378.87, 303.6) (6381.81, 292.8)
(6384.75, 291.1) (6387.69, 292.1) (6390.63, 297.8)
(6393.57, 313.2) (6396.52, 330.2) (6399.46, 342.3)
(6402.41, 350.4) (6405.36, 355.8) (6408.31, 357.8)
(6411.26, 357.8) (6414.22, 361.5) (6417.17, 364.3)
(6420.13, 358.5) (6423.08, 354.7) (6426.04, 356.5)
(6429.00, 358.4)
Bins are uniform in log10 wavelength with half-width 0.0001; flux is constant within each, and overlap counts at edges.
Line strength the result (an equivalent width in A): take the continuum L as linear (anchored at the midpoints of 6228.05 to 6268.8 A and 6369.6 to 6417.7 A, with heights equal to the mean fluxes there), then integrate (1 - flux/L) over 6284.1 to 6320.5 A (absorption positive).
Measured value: -2.87 A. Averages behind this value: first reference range 207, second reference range 327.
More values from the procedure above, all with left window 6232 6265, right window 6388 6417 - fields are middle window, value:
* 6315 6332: -2.3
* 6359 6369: -0.1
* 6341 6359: -2.1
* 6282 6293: -1.0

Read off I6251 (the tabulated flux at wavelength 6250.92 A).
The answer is 206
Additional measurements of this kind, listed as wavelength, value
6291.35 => 257.8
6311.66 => 280.9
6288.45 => 262.6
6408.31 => 357.8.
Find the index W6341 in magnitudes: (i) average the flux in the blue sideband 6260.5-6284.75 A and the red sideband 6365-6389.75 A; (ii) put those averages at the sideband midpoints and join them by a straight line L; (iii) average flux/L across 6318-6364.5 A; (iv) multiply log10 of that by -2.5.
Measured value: -0.13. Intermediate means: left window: 232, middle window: 318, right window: 307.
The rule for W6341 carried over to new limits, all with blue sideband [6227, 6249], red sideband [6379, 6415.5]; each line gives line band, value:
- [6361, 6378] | -0.04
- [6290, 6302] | -0.07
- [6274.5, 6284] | -0.04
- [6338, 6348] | -0.18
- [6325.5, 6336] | -0.15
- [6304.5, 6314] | -0.08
